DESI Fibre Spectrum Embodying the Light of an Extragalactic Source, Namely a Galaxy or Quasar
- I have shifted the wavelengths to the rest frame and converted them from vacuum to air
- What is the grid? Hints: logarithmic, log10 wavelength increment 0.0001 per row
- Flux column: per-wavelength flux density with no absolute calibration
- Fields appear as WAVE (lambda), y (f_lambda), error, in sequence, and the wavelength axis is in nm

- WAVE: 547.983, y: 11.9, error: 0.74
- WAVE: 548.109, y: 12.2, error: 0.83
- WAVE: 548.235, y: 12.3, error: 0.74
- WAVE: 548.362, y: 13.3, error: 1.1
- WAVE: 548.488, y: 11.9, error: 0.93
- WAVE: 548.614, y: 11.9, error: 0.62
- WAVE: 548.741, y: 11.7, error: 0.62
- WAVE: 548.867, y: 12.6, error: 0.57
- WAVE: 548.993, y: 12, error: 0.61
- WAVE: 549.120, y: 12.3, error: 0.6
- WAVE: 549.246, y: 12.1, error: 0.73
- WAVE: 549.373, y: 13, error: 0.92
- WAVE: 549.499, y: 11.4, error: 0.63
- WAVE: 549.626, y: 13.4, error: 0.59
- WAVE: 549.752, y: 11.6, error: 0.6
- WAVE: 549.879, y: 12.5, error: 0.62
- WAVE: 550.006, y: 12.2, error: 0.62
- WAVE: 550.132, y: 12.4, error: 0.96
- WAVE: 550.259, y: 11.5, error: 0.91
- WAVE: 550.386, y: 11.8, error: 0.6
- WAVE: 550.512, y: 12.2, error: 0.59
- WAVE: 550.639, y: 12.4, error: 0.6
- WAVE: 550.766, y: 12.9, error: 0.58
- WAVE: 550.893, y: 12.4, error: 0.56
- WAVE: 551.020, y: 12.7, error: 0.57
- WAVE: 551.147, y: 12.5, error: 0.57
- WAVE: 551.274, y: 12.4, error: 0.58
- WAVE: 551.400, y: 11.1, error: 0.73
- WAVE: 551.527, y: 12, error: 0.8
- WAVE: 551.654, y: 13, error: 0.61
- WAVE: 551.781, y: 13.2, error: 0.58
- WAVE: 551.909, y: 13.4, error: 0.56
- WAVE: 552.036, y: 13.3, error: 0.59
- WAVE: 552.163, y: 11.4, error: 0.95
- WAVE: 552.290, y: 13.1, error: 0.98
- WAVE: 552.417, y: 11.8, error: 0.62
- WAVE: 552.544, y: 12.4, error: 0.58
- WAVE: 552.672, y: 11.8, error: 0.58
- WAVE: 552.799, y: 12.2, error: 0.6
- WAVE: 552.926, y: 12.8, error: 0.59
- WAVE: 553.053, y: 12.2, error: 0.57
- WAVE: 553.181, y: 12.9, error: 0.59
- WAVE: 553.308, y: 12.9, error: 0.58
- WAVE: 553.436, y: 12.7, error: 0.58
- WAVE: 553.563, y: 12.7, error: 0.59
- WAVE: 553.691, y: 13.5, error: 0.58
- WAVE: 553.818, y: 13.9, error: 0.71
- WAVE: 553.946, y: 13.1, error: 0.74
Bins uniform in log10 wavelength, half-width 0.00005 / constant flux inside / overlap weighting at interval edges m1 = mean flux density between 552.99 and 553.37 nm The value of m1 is 12.7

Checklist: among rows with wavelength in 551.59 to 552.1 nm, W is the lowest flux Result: 13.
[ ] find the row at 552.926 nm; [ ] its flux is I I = 12.8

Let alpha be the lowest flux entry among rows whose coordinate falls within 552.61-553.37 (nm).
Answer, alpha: 11.8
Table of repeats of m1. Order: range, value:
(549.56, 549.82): 12.5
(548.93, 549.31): 12.1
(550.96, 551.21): 12.6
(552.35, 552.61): 12.1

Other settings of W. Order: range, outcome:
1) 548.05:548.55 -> 11.9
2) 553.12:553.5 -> 12.7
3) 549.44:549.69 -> 11.4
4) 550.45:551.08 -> 12.2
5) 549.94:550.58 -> 11.5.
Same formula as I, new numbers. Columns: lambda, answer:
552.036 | 13.3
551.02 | 12.7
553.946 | 13.1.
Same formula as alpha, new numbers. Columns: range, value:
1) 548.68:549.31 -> 11.7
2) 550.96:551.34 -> 12.4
